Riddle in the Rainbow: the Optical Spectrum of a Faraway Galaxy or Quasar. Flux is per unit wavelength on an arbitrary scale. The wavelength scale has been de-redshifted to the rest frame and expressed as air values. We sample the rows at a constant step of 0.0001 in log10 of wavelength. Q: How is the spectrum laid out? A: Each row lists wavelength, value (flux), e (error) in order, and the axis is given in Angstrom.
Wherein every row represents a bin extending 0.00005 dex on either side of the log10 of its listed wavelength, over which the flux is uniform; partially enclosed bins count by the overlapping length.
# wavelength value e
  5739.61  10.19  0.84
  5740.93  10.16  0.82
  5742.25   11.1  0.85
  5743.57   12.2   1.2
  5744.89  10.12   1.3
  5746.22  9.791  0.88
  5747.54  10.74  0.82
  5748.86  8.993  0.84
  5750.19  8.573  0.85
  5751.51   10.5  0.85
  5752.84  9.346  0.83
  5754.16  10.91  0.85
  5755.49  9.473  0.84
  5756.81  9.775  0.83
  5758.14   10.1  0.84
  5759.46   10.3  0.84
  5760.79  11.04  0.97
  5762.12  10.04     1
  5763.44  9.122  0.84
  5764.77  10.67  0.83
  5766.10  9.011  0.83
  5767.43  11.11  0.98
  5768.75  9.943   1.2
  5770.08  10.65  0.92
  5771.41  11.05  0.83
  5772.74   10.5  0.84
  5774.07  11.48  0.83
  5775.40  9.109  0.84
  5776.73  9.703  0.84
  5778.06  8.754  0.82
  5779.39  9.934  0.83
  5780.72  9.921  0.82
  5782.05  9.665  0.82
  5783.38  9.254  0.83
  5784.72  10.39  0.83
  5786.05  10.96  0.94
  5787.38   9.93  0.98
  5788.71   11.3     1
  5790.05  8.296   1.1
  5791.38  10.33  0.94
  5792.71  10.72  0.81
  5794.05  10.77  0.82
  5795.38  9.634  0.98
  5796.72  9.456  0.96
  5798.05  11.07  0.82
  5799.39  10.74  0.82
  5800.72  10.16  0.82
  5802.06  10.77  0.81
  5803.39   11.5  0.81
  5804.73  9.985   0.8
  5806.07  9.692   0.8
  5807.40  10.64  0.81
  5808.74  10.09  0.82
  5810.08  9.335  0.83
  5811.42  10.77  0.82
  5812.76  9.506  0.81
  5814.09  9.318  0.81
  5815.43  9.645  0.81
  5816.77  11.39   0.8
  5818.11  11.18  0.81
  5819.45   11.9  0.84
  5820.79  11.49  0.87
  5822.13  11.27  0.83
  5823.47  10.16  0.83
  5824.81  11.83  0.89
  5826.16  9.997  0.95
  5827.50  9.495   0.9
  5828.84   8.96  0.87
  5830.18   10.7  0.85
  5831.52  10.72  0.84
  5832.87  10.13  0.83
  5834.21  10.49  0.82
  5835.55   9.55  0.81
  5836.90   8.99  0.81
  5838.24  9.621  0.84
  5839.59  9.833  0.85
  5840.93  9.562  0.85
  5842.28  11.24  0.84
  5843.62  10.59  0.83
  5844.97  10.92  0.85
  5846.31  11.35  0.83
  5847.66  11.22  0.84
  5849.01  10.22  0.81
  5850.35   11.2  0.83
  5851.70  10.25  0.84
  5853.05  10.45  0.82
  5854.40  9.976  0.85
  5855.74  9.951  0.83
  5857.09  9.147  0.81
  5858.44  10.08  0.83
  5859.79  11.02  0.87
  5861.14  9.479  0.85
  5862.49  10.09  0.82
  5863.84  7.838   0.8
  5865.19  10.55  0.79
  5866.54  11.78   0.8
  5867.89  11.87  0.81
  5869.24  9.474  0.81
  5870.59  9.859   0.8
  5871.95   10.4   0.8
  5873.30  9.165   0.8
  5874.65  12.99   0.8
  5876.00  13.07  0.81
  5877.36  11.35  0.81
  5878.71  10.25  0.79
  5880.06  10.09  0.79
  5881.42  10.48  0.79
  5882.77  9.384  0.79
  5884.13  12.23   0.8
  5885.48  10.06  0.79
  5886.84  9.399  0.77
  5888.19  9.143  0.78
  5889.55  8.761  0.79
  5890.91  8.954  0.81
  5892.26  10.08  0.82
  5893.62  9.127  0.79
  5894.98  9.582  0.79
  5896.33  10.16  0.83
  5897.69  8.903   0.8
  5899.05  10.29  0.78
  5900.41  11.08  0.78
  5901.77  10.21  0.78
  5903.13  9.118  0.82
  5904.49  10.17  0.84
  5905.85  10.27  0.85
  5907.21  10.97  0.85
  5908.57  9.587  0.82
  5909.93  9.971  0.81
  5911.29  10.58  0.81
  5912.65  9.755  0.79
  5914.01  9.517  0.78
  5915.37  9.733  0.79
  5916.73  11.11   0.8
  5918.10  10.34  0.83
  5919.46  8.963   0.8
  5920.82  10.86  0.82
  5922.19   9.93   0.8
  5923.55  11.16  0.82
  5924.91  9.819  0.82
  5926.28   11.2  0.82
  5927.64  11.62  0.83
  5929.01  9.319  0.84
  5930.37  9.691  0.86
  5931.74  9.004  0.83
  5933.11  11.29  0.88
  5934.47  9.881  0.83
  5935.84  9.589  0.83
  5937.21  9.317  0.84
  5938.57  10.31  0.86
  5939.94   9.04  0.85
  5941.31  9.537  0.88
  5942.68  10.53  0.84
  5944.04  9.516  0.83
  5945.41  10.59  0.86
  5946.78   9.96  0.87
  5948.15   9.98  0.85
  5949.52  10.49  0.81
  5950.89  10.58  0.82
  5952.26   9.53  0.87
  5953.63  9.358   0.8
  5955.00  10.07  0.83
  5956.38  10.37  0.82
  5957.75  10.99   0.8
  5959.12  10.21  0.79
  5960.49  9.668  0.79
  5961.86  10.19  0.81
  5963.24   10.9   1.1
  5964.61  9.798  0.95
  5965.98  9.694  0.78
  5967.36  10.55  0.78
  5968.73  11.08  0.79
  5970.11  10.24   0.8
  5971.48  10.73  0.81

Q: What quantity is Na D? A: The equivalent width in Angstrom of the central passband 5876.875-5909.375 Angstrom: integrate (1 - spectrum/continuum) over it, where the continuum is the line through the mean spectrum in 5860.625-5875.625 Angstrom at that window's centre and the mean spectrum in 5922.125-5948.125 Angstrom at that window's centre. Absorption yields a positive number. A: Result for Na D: 0.92 Angstrom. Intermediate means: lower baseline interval 10.4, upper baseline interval 10.1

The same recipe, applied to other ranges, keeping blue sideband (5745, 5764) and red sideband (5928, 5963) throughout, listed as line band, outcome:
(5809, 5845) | -1.3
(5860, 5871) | -0.2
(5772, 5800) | -0.5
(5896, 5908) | -0.2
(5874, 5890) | -1.1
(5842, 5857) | -1.0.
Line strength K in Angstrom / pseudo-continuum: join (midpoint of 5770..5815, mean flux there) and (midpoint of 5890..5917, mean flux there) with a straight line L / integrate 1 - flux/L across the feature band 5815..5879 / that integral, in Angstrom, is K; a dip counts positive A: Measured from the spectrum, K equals -2.8 Angstrom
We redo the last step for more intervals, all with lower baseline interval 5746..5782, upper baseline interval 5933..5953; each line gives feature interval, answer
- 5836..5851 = -0.6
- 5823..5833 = -0.3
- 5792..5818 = -0.7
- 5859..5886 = -1.6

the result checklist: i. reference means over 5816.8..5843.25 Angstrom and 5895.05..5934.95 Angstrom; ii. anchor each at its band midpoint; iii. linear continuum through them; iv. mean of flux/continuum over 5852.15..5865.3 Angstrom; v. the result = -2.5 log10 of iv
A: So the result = 0.05 mag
